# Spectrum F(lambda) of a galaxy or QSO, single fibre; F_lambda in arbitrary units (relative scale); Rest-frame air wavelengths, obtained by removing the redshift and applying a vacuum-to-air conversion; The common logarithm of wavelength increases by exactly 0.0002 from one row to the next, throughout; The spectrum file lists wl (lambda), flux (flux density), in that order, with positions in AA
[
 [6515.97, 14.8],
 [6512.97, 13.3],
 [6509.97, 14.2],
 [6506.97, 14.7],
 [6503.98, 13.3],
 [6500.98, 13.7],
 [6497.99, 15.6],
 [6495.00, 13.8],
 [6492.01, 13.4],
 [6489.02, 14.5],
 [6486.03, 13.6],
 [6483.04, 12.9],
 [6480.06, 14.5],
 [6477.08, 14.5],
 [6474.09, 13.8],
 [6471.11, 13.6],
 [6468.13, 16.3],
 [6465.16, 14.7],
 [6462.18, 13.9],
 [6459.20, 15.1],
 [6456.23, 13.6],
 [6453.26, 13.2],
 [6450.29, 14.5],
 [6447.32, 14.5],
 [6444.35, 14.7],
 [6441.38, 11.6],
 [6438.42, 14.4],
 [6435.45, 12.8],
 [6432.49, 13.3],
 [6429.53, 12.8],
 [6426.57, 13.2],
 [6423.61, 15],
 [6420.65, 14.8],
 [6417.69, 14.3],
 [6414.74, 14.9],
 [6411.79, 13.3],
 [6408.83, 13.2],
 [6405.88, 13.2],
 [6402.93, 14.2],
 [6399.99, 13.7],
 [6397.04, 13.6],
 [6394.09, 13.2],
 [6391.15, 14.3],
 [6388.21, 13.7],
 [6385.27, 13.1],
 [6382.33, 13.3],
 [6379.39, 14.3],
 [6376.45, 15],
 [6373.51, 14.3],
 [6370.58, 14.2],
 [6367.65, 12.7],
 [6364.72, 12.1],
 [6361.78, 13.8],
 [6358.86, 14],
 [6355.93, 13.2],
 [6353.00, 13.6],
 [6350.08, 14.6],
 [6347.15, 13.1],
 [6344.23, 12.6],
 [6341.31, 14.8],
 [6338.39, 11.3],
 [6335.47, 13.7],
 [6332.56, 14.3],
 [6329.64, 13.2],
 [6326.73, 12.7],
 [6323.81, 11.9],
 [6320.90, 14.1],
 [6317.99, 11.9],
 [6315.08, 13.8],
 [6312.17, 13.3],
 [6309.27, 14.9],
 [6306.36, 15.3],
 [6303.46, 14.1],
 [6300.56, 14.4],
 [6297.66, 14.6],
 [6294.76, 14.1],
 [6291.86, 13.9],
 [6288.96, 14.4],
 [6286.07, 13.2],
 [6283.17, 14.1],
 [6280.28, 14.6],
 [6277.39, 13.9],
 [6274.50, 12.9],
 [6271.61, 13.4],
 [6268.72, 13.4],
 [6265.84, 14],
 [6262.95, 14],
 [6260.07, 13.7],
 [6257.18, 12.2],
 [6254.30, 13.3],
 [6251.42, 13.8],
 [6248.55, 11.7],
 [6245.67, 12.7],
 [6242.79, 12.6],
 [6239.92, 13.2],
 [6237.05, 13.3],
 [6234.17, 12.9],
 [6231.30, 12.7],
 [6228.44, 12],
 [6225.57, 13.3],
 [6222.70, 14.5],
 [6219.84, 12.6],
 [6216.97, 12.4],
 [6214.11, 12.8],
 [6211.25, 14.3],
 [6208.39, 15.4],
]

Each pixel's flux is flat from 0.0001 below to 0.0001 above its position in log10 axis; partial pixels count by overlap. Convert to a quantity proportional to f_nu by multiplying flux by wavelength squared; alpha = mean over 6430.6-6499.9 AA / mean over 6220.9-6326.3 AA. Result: 1.10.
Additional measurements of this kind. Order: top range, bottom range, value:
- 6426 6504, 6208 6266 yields 1.14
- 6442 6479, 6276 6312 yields 1.06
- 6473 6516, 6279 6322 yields 1.06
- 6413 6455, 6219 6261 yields 1.14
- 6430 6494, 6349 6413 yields 1.05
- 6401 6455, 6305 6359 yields 1.05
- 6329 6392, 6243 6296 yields 1.04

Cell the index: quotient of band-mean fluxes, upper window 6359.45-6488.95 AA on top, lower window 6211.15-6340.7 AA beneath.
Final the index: 1.0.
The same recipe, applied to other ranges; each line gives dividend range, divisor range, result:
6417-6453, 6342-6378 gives 1.01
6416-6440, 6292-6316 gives 0.97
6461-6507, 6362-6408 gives 1.04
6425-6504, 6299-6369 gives 1.03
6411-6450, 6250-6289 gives 1.02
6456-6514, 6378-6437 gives 1.03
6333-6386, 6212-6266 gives 1.04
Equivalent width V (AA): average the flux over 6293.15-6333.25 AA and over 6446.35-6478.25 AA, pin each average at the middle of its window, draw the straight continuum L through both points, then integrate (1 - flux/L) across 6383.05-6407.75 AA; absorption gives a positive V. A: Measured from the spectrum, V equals 0.8 AA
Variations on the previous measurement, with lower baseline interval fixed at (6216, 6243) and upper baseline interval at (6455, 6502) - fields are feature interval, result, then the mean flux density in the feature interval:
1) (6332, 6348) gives 0.3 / 13.3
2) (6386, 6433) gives 0.3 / 13.8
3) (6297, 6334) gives -0.8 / 13.7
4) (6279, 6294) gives -0.9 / 14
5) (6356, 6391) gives 0.0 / 13.7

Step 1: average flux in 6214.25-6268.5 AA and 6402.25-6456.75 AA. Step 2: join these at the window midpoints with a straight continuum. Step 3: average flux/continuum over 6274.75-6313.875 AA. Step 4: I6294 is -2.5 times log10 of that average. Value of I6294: -0.07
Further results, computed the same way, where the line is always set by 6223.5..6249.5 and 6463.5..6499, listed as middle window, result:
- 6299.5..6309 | -0.11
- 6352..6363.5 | -0.01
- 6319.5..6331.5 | 0.02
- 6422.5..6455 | 0.03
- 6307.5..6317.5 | -0.05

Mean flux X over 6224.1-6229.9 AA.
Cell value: 12.7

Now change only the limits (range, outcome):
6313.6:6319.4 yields 12.9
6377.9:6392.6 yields 13.7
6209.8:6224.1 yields 13.3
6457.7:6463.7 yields 14.5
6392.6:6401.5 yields 13.5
